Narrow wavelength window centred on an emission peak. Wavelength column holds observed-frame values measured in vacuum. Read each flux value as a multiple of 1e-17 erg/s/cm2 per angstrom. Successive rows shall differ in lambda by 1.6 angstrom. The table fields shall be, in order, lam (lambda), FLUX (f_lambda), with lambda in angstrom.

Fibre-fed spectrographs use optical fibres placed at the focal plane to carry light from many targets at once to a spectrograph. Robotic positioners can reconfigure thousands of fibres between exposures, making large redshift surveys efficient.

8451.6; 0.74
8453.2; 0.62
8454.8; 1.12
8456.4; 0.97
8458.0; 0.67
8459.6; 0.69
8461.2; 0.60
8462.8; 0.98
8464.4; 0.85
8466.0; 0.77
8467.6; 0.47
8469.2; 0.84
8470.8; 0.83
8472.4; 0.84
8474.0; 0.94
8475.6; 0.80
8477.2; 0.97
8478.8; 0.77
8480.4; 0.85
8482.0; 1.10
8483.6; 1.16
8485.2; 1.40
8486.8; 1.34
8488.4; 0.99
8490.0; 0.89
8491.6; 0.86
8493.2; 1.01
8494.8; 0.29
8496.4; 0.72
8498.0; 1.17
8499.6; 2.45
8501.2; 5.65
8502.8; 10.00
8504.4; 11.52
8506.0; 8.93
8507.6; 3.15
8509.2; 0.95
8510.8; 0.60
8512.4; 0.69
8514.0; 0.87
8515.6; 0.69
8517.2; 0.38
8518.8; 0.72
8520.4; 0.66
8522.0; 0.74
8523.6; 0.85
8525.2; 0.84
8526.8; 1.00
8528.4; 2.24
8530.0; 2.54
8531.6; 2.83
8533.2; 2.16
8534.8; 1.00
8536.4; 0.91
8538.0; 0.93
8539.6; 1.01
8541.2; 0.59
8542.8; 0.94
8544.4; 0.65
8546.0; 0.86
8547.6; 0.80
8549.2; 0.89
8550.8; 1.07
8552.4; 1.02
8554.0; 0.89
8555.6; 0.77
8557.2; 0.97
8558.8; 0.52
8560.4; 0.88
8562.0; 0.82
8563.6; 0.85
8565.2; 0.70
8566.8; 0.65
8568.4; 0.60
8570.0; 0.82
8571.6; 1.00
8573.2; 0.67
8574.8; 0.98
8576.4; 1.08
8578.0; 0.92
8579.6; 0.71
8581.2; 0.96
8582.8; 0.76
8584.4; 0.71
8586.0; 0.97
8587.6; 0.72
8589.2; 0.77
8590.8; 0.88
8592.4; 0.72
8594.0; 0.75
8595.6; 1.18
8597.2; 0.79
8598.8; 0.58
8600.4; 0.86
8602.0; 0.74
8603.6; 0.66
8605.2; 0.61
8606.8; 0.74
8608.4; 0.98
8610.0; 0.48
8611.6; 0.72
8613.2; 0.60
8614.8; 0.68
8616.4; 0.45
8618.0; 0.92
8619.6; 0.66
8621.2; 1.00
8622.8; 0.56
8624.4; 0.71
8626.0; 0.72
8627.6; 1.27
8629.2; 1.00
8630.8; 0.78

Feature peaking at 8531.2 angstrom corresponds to [N II]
